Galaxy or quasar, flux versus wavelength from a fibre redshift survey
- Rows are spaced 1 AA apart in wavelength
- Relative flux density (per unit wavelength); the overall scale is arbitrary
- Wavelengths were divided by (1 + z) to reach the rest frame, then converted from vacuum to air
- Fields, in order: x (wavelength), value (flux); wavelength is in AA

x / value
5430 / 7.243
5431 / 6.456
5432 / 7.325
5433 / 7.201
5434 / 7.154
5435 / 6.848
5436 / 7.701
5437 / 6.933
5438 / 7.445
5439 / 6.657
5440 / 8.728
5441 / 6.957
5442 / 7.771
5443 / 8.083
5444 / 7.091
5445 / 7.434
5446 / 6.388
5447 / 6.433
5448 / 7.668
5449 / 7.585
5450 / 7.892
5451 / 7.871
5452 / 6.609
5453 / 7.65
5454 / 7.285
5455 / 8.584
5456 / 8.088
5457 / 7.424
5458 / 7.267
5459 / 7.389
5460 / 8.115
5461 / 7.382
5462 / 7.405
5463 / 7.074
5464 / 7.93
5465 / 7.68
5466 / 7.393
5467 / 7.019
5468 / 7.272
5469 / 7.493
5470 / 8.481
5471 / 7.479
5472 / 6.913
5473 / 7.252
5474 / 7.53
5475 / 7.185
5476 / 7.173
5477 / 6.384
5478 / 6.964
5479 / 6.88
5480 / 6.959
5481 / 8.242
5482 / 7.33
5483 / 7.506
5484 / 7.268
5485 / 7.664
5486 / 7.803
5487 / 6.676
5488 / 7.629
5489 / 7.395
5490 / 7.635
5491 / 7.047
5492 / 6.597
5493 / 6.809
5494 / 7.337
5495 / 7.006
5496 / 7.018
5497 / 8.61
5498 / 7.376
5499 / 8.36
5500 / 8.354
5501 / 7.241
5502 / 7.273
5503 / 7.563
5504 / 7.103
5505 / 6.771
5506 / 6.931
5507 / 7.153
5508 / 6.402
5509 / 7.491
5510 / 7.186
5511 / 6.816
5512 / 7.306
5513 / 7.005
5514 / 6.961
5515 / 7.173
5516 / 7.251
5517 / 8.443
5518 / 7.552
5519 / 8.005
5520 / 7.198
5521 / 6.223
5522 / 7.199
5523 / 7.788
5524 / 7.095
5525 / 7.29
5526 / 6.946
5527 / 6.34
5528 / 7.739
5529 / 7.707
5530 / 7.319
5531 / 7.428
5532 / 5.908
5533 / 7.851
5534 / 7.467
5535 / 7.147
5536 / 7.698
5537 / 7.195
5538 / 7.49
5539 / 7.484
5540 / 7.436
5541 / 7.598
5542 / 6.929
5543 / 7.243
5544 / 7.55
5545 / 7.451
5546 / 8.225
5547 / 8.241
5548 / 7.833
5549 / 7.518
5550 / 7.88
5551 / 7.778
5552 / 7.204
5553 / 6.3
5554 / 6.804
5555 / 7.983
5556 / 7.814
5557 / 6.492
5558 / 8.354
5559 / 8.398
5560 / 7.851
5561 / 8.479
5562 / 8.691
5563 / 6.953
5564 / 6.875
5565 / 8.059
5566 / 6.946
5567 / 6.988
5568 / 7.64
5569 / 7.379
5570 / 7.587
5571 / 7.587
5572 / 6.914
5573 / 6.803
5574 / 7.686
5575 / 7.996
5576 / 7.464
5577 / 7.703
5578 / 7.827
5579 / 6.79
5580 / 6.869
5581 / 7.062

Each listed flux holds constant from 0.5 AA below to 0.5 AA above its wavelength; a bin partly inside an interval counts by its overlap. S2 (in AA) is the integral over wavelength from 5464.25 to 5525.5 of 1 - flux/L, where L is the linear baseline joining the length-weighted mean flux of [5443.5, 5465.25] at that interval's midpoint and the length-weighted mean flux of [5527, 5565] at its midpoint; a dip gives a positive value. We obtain 1.4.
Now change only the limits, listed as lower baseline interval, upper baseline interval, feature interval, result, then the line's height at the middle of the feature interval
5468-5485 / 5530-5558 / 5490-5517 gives 0.35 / 7.36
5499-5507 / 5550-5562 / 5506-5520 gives 0.29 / 7.43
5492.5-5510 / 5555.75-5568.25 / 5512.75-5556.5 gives 0.76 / 7.51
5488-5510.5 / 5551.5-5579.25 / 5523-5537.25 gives 0.29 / 7.39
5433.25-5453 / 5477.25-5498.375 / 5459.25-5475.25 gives -0.34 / 7.32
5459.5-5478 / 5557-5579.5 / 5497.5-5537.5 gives 1.03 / 7.47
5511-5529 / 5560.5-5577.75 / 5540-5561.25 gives -0.51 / 7.42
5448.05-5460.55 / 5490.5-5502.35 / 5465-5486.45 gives 0.52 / 7.53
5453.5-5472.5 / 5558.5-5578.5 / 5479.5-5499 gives 0.46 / 7.57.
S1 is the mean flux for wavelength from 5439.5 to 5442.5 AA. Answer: 7.82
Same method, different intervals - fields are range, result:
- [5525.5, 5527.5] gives 6.64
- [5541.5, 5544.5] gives 7.24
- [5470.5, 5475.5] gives 7.27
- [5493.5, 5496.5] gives 7.12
